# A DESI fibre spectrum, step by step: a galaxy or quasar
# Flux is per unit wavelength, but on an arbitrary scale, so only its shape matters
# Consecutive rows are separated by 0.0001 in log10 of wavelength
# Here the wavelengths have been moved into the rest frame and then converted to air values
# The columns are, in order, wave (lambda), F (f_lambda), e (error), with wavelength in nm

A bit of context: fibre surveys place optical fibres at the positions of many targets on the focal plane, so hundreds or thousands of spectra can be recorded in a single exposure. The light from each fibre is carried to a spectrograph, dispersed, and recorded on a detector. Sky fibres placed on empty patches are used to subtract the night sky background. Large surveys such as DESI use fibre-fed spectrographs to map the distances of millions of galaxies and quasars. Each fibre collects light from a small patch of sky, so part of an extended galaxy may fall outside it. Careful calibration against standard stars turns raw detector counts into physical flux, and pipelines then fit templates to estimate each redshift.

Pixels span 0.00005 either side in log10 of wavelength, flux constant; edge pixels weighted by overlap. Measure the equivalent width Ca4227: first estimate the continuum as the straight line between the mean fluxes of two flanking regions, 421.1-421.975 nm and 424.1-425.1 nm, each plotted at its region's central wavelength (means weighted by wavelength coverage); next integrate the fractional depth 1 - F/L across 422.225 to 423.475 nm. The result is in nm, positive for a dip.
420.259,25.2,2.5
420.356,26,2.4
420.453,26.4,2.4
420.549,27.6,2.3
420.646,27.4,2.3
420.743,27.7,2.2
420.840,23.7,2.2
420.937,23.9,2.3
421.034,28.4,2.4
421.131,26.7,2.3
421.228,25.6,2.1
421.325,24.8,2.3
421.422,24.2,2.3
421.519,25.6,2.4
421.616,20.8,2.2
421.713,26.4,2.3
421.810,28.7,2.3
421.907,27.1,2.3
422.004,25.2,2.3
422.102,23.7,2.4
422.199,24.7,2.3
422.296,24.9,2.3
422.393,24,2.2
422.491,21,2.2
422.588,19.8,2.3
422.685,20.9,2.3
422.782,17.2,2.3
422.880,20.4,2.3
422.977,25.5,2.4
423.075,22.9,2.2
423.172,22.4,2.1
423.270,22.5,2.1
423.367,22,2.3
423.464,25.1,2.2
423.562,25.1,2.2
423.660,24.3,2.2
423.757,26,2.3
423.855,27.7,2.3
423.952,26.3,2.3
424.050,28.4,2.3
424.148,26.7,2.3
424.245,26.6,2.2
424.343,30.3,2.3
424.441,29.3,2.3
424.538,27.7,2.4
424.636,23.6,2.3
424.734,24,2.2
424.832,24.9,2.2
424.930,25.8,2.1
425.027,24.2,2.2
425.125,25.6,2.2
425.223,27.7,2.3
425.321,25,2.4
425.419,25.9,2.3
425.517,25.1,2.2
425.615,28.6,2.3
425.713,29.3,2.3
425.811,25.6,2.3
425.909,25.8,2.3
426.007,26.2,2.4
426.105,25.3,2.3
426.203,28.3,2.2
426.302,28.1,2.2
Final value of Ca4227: 0.18 nm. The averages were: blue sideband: 25.5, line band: 22.2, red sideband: 26.3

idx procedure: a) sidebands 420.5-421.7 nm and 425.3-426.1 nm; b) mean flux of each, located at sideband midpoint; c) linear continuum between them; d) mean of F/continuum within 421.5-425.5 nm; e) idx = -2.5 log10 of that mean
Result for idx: 0.05 mag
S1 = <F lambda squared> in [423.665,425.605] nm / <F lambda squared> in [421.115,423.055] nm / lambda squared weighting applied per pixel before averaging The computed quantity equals 1.12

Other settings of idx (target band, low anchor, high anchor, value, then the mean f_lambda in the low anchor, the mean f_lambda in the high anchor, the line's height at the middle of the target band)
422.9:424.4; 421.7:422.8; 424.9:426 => -0.02 mag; 23.7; 26.3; 24.8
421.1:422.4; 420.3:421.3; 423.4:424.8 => 0.05 mag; 26.3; 26.4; 26.3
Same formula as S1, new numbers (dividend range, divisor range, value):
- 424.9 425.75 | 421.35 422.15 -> 1.06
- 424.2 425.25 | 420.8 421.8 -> 1.06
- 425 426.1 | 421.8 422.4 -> 1.05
